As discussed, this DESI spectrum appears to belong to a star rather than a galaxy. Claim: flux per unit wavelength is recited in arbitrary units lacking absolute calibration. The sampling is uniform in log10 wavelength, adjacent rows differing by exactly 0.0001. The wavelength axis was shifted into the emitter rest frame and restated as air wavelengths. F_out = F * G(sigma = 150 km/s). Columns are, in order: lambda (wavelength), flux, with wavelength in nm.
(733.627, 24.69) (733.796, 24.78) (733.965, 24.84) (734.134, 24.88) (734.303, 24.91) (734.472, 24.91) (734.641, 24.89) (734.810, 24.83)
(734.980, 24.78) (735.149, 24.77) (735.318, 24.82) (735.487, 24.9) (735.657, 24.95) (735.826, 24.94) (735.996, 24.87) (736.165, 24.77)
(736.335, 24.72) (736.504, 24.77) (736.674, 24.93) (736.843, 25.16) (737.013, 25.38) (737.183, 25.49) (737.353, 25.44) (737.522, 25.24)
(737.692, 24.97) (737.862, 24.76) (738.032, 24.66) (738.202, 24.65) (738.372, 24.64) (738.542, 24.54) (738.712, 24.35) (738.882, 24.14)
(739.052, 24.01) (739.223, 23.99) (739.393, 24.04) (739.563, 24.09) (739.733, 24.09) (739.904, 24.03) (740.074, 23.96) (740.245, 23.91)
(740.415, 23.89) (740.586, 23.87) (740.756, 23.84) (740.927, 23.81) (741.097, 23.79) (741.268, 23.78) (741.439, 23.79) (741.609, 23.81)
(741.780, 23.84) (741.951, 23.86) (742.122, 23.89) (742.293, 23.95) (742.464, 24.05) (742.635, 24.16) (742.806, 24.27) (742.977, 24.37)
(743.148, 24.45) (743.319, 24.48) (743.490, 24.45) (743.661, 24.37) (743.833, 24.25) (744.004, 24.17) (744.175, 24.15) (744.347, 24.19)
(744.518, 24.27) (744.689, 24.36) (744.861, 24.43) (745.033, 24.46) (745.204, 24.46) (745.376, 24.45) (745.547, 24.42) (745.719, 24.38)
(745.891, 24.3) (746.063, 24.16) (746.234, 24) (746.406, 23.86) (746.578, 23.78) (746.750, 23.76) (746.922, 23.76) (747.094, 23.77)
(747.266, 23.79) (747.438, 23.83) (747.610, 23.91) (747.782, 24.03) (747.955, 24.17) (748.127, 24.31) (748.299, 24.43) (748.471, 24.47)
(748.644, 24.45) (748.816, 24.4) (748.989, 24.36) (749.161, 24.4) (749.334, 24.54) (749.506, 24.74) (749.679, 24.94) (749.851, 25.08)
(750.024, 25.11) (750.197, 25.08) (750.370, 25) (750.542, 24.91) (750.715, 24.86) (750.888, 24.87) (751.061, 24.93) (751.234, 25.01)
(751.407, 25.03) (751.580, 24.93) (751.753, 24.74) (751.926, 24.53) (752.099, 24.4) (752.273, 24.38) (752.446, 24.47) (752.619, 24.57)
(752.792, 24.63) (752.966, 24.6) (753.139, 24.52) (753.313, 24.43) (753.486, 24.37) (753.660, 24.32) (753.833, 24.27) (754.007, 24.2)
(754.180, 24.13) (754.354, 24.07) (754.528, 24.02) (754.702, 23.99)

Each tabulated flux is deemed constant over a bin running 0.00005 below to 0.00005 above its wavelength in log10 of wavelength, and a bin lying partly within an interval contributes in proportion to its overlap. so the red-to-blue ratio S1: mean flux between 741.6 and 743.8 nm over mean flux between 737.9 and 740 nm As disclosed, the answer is 0.99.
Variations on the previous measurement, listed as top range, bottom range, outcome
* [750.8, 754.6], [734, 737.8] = 0.98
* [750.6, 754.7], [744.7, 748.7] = 1.02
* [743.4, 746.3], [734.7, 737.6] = 0.97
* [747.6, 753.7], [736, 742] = 1.01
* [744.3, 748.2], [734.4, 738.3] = 0.97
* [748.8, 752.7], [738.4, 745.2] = 1.03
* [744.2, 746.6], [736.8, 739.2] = 0.98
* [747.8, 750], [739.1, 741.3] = 1.02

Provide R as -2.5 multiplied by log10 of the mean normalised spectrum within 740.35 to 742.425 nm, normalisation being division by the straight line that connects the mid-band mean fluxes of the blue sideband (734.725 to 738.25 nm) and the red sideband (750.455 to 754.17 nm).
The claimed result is 0.04 mag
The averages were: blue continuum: 24.9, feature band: 23.8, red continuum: 24.6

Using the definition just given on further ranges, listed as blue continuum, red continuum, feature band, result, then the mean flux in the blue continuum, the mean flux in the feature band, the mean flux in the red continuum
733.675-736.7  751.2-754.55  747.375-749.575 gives 0.01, 24.8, 24.3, 24.5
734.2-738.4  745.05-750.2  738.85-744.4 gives 0.03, 24.9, 24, 24.3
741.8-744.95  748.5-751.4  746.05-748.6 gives 0.02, 24.2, 24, 24.8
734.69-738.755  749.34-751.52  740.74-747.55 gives 0.04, 24.9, 24.1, 25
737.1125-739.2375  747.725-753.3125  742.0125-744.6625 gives 0.02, 24.7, 24.2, 24.6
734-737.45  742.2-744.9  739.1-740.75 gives 0.03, 25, 24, 24.3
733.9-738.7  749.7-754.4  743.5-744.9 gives 0.02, 24.9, 24.3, 24.7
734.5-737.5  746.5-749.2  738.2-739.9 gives 0.02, 25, 24.2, 24.1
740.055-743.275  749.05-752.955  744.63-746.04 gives 0.00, 24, 24.4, 24.8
